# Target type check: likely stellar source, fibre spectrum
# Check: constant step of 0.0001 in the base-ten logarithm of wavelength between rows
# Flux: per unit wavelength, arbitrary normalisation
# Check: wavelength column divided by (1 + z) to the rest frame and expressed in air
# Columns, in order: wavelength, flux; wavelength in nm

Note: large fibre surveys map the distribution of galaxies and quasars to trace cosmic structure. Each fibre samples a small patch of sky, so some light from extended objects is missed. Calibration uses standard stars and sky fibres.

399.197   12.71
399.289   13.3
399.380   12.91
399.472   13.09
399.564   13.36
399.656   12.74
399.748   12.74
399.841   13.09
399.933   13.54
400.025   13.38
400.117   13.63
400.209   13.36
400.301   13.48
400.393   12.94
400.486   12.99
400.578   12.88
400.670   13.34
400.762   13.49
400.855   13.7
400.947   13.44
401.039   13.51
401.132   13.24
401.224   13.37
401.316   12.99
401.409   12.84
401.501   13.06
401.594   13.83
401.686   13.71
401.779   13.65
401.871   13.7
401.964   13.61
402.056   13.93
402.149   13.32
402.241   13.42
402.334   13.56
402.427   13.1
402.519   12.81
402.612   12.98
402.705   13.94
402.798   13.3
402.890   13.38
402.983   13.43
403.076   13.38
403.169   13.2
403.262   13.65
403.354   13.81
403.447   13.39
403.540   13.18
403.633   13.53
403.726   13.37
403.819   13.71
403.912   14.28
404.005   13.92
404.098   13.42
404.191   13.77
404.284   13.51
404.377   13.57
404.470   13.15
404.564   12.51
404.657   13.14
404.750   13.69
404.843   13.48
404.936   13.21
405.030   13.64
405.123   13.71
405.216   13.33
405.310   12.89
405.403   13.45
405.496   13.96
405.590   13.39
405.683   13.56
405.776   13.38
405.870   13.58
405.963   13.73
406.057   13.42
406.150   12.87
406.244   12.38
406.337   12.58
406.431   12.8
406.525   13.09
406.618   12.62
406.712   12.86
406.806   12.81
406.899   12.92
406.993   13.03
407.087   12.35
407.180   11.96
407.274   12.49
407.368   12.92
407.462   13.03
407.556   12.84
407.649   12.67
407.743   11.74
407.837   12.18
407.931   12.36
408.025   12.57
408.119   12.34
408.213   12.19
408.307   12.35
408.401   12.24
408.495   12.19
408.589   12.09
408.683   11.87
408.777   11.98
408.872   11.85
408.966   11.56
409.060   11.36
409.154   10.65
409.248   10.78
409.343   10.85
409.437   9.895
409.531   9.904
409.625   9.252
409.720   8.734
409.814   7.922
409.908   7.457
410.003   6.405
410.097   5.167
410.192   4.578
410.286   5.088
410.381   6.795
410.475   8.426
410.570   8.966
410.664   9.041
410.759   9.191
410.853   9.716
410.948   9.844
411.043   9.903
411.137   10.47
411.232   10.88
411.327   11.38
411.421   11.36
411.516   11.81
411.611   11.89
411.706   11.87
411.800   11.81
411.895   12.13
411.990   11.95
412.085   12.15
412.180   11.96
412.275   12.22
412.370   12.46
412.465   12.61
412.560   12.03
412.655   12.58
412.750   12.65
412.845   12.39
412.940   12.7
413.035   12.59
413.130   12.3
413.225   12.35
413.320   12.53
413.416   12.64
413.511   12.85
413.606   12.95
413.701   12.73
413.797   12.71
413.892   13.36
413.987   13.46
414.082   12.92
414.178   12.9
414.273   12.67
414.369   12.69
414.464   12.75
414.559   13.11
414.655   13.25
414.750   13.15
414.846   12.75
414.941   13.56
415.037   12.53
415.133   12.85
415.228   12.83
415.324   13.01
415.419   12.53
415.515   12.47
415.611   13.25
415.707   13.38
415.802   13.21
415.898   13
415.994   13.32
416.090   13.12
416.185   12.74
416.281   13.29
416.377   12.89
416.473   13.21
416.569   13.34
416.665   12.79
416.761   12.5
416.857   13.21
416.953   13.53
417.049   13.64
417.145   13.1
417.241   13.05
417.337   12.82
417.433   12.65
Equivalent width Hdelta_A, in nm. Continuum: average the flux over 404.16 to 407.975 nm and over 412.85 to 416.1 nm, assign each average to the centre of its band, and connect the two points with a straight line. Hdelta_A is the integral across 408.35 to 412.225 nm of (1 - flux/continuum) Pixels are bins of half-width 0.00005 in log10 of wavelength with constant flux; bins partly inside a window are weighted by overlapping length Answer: 0.86 nm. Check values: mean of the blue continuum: 13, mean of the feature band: 10.1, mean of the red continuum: 12.9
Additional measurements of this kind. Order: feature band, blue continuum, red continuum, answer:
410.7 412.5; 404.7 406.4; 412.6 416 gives 0.23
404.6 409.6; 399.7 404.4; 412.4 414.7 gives 0.23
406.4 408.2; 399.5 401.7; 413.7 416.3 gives 0.07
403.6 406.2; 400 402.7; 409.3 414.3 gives -0.20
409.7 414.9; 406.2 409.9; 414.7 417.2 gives 0.56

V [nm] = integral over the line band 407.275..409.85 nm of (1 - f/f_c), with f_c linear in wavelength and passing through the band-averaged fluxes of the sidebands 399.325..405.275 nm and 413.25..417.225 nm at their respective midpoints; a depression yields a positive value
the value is 0.33 nm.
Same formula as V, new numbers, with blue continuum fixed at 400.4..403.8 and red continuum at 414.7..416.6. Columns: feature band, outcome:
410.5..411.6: 0.24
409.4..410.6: 0.51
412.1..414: 0.07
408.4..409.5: 0.15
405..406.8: 0.01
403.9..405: -0.01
